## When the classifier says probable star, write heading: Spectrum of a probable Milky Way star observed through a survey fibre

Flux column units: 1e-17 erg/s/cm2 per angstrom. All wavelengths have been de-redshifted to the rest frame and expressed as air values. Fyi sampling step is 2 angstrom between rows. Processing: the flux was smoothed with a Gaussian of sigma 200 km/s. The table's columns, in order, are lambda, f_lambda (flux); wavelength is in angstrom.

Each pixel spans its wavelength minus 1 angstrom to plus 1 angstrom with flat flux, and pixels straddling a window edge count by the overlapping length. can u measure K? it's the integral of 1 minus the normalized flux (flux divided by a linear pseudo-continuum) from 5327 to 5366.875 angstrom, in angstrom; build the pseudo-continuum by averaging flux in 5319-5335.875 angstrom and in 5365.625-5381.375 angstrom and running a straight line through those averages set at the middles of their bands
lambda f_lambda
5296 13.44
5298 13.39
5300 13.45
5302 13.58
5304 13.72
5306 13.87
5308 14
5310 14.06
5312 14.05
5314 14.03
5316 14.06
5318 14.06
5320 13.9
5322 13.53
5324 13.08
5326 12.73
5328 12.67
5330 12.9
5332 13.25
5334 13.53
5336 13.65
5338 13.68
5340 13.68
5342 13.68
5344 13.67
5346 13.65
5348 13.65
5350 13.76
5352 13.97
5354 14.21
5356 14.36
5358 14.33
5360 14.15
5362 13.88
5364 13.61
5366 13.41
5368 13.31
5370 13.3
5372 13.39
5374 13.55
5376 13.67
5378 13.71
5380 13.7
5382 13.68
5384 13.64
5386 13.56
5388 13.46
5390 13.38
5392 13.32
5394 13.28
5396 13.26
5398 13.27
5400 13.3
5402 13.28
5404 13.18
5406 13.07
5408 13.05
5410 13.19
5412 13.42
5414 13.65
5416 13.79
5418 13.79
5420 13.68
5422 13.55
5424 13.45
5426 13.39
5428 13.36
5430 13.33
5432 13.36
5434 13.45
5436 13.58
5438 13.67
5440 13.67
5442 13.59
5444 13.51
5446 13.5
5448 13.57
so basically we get -1.0 angstrom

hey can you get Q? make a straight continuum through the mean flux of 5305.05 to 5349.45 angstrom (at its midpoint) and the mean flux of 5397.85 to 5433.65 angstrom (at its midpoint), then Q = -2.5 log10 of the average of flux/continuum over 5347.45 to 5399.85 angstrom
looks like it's -0.011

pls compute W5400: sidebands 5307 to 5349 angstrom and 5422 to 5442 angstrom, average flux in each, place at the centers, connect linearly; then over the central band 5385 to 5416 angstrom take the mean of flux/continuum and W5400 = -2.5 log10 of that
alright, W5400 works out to 0.02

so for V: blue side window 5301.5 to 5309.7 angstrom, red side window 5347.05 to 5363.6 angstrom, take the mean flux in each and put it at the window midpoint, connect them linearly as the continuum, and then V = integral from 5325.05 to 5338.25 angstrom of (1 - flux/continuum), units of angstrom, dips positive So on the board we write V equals 0.7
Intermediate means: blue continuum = 13.8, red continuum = 14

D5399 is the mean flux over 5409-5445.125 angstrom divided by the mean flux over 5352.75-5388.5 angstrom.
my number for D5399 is 0.99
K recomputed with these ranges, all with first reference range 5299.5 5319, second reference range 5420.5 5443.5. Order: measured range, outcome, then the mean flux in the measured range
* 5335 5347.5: 0.1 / 13.7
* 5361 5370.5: 0.1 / 13.5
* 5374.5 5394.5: 0.2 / 13.5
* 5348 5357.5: -0.2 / 14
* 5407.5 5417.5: 0.1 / 13.5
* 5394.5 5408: 0.4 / 13.2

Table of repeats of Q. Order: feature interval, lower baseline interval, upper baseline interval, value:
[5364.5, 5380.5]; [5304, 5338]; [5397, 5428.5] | 0.00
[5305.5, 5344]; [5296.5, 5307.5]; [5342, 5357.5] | 0.01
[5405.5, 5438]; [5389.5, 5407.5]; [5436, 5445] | 0.00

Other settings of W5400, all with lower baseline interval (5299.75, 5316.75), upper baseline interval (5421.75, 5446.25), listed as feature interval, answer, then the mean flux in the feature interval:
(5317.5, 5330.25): 0.05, 13.3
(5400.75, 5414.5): 0.03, 13.2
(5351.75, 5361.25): -0.04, 14.2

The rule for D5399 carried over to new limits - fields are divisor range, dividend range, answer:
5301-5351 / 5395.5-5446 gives 0.99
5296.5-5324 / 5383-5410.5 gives 0.96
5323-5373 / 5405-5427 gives 0.99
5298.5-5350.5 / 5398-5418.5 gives 0.98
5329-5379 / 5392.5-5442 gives 0.98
